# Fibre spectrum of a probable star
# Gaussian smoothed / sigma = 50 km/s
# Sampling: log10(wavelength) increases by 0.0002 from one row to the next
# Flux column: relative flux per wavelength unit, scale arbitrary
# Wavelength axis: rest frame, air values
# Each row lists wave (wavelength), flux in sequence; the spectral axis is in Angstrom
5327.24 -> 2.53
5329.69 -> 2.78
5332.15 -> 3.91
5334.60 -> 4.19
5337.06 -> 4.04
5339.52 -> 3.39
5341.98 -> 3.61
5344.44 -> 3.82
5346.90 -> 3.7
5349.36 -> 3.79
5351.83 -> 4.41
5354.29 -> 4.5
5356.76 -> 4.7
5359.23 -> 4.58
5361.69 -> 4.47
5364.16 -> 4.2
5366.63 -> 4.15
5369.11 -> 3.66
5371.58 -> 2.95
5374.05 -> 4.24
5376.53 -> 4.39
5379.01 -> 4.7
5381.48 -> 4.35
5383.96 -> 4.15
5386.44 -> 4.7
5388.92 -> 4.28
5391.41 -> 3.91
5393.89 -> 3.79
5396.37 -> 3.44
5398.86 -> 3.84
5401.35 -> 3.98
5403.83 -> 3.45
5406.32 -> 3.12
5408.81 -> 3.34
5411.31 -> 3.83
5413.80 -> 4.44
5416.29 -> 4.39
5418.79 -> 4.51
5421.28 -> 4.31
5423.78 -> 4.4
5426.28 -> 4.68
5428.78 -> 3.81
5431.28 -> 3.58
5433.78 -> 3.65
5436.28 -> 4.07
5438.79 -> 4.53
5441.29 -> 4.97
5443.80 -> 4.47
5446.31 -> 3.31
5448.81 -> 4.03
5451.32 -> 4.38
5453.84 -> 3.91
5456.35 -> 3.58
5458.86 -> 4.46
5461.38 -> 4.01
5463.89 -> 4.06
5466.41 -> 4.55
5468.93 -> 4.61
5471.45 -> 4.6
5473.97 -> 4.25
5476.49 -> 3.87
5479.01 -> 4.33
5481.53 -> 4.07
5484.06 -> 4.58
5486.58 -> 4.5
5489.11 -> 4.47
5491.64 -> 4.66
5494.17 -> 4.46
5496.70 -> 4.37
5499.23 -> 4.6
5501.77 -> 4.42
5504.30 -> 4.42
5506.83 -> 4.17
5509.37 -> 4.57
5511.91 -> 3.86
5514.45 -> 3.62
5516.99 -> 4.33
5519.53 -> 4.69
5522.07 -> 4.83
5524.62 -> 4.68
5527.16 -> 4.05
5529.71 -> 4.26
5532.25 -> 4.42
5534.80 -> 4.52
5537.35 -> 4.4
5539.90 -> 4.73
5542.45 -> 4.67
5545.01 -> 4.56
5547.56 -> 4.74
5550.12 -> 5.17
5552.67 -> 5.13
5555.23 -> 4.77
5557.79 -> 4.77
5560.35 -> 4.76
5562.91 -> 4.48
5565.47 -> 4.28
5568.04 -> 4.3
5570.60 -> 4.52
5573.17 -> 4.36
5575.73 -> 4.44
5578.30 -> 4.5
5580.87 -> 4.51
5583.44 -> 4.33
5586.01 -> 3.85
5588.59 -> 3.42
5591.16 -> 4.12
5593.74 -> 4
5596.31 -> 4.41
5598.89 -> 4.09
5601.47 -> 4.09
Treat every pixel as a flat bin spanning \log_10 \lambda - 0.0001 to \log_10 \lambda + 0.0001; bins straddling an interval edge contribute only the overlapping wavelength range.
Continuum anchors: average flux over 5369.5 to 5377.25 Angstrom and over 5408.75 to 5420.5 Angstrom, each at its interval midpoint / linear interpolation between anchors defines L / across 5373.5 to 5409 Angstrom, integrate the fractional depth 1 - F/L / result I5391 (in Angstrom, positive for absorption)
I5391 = -0.3 Angstrom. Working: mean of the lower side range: 3.8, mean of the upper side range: 4.19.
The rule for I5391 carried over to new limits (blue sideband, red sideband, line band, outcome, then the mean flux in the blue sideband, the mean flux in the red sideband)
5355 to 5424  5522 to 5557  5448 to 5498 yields 1.1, 4.08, 4.63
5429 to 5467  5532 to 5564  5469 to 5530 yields 0.5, 4.09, 4.71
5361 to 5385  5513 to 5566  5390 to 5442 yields 3.0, 4.12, 4.57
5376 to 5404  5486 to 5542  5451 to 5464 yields 0.7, 4.1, 4.41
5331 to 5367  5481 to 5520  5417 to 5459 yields 1.0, 4.1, 4.36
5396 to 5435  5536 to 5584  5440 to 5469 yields -0.4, 3.93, 4.6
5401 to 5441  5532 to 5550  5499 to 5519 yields 1.0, 4.03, 4.62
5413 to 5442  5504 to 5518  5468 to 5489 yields -0.8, 4.26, 4.14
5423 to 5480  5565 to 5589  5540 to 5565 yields -3.0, 4.18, 4.28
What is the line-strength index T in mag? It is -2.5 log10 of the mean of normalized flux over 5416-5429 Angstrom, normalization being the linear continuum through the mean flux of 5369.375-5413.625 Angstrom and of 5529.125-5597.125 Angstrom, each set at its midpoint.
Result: -0.097 mag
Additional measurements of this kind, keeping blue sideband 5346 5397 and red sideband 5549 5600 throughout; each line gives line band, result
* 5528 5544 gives -0.03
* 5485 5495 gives -0.05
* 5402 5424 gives 0.07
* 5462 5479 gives -0.01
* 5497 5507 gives -0.03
